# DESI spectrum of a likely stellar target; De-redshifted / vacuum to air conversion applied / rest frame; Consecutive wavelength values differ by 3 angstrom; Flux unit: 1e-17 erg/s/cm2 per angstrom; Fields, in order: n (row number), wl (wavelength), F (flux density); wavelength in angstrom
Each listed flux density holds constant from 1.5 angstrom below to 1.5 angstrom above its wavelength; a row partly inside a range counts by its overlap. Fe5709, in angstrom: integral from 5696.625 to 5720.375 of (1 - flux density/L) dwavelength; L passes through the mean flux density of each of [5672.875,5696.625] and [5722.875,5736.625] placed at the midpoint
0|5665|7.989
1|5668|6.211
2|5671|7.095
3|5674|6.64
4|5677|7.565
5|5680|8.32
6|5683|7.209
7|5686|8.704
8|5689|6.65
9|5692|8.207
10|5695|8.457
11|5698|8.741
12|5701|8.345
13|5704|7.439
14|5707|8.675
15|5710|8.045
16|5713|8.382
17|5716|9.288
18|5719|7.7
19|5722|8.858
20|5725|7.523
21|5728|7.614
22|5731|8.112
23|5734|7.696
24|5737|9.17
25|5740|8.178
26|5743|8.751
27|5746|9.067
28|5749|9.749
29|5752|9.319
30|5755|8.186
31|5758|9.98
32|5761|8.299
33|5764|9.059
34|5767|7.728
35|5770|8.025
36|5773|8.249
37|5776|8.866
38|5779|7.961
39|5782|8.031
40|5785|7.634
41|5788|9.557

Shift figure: -1.5 angstrom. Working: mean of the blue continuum 7.74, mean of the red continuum 7.9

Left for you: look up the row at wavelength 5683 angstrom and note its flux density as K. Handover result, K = 7.209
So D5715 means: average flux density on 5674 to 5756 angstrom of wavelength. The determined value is 8.26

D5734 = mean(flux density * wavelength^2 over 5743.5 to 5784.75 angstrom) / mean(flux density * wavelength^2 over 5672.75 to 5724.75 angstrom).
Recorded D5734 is 1.1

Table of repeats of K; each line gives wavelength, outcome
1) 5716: 9.288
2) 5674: 6.64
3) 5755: 8.186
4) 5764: 9.059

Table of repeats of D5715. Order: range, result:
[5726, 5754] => 8.6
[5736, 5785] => 8.63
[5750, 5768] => 8.82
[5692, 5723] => 8.38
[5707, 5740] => 8.26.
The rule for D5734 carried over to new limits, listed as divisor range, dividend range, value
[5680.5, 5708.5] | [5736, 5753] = 1.14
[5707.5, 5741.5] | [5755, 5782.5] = 1.04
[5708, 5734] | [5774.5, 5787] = 1.02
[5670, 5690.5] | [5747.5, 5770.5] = 1.22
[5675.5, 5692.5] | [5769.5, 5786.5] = 1.08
